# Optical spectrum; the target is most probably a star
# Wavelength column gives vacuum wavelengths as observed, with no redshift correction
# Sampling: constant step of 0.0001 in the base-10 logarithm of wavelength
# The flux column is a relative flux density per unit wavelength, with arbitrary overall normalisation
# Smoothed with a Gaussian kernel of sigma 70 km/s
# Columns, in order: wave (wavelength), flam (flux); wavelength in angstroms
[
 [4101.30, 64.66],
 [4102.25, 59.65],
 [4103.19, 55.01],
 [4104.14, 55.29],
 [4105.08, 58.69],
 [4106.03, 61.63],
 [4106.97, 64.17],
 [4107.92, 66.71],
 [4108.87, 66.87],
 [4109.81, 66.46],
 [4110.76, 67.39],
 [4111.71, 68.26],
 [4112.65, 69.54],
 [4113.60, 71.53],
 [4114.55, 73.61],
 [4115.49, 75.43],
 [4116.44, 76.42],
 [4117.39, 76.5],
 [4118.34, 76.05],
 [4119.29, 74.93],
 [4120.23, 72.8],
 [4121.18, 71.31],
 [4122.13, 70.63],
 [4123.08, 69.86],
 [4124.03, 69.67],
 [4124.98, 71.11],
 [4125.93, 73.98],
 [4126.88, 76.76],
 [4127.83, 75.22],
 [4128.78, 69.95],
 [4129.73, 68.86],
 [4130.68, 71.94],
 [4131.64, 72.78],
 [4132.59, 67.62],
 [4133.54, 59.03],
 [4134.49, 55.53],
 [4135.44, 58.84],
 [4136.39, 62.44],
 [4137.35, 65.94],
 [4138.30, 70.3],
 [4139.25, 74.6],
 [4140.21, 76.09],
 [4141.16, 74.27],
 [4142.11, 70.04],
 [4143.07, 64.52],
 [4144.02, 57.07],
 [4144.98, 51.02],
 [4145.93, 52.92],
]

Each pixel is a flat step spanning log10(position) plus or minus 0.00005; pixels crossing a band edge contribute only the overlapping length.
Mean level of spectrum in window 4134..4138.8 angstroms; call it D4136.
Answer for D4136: 62.7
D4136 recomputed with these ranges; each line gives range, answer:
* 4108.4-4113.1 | 67.8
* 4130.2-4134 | 67.8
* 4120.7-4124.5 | 70.3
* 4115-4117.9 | 76.1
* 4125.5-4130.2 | 73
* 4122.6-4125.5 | 70.2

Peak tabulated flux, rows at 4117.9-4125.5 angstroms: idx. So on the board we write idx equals 76.05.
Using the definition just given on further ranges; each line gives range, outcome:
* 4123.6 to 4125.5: 71.11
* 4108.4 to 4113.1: 69.54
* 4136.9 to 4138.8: 70.3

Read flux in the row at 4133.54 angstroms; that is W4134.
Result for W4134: 59.03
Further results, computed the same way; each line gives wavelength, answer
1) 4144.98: 51.02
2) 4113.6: 71.53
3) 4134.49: 55.53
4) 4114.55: 73.61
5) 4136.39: 62.44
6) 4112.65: 69.54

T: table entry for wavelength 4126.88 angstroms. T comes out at 76.76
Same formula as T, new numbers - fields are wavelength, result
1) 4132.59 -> 67.62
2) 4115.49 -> 75.43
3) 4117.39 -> 76.5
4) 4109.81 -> 66.46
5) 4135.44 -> 58.84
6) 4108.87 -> 66.87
